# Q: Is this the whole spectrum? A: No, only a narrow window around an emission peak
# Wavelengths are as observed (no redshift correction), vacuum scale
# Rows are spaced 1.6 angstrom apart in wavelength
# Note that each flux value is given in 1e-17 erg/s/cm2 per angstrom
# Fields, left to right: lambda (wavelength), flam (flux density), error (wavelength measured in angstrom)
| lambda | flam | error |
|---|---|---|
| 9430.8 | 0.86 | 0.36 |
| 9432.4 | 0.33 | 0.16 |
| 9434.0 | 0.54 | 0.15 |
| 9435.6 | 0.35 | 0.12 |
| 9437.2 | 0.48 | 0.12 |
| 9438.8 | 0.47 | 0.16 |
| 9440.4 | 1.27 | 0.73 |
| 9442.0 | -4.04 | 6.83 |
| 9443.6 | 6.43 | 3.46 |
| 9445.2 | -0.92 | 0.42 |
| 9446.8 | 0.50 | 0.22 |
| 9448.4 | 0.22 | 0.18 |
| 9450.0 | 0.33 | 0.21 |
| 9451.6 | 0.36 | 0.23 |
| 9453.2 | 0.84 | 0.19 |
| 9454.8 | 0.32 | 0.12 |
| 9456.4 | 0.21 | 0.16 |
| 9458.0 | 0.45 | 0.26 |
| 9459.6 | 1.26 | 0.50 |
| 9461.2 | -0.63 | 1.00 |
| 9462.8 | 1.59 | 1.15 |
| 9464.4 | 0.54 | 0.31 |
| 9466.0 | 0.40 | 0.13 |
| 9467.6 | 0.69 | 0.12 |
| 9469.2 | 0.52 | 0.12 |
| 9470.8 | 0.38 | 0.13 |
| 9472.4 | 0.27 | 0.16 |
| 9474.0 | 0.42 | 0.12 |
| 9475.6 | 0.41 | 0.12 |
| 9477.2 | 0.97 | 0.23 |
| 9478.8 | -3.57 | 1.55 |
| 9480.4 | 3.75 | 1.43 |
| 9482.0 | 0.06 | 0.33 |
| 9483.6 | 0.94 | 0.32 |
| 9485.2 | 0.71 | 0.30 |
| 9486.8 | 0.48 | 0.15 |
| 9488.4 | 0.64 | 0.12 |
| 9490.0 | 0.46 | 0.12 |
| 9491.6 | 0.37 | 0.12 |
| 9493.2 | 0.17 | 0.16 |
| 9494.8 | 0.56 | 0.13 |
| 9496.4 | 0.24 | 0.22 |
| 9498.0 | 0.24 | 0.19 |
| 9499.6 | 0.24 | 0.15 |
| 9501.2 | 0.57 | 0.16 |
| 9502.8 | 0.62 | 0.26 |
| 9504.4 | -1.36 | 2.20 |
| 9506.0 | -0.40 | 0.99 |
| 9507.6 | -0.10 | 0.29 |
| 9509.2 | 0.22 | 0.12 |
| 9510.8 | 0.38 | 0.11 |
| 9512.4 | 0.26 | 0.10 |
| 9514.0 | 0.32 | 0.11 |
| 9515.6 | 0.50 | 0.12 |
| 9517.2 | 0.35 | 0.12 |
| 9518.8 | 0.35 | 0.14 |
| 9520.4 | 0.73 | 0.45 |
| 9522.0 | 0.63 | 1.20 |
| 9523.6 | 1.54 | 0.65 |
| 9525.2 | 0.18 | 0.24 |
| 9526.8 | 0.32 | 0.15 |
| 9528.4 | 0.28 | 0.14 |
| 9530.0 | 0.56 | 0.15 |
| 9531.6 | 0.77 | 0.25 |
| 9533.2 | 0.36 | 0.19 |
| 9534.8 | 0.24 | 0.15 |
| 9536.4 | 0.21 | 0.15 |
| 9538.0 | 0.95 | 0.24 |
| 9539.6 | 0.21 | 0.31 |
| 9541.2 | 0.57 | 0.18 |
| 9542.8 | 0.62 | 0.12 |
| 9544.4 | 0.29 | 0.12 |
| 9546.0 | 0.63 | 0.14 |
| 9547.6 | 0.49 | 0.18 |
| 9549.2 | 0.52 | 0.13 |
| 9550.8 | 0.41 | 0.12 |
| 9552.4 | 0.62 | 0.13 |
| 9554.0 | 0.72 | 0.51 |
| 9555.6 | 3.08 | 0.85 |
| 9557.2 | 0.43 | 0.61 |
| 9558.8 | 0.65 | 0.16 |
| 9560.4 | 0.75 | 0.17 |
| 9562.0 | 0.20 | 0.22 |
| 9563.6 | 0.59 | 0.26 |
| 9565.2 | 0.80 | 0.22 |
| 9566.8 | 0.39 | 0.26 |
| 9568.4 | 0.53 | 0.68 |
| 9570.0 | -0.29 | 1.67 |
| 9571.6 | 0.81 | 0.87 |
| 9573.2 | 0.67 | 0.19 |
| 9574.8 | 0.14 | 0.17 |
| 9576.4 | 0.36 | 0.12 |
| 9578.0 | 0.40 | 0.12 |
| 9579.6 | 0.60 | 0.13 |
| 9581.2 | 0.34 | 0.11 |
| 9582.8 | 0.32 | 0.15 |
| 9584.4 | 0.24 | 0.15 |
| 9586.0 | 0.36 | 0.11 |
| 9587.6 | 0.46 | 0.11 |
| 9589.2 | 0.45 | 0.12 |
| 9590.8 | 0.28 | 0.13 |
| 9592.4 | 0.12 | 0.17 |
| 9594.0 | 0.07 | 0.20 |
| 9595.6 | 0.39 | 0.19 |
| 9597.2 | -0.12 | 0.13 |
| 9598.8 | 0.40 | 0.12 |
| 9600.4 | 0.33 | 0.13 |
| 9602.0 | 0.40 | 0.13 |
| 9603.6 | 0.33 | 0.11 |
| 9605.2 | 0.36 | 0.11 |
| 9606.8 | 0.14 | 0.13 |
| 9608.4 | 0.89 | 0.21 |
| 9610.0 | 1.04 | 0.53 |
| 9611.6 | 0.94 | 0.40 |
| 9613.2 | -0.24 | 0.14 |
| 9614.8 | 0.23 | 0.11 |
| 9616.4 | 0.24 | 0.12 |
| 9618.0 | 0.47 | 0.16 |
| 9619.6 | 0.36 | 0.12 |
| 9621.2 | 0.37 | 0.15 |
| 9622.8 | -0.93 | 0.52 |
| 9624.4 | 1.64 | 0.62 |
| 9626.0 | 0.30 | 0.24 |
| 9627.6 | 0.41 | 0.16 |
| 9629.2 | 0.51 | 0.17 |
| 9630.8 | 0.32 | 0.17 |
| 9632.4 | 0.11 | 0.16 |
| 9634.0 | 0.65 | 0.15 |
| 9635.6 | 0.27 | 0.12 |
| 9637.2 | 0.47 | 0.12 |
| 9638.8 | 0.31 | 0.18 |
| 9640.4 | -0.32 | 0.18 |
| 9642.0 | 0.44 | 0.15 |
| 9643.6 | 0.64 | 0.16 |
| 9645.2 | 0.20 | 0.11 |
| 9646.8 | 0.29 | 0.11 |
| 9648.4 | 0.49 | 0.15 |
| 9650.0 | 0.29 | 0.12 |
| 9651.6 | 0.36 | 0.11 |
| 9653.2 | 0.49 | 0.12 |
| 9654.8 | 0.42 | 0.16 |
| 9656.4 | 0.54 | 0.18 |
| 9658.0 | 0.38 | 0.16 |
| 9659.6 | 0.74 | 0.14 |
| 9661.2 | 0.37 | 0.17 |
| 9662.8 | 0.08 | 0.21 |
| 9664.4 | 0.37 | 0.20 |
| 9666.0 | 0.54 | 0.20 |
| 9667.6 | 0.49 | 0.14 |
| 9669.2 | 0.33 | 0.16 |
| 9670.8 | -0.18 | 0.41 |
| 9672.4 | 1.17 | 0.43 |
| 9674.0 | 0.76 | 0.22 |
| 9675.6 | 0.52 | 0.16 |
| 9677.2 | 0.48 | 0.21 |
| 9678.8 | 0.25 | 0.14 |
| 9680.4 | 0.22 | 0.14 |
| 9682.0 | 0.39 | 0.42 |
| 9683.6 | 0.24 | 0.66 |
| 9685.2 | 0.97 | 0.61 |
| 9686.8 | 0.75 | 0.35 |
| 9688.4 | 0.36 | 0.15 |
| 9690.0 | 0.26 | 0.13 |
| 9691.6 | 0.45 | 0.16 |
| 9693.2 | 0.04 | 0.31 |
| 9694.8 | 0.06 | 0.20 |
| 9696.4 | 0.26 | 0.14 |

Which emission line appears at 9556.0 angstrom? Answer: [O III] 5007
